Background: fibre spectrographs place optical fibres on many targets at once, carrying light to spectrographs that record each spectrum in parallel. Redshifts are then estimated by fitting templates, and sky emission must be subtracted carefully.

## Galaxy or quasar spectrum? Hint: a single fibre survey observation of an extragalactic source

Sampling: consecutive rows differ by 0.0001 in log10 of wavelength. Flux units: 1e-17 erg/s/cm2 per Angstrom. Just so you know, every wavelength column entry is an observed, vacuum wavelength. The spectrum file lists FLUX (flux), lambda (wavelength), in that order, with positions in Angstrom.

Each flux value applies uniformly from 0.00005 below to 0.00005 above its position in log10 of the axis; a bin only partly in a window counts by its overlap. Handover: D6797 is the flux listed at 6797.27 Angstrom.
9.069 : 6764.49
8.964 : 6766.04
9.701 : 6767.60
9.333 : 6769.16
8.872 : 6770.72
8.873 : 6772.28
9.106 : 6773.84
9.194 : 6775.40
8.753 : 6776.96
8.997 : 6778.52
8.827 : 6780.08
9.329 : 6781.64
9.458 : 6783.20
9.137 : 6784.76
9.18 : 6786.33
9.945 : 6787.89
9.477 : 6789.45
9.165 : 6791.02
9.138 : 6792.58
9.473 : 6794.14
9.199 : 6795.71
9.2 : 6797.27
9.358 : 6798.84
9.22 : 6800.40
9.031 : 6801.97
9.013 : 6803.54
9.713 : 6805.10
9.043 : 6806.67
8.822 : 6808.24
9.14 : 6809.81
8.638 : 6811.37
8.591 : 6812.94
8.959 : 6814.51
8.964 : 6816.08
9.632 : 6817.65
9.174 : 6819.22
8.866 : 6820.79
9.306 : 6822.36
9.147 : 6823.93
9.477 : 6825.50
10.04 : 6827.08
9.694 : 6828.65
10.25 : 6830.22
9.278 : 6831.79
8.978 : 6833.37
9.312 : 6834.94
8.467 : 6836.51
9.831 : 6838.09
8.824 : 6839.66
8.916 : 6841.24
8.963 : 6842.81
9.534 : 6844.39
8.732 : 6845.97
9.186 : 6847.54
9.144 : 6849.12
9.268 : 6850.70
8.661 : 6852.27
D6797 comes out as 9.2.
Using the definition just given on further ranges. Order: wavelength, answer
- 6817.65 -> 9.632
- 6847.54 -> 9.186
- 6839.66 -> 8.824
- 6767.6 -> 9.701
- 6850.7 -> 9.268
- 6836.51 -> 8.467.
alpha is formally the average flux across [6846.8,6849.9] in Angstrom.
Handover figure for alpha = 9.16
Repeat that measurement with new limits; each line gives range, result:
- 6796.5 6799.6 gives 9.26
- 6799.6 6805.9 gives 9.25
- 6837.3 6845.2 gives 9.21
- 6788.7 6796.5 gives 9.29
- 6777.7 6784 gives 9.16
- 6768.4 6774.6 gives 9.04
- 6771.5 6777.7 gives 8.98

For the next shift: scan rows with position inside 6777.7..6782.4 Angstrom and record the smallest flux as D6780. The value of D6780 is 8.827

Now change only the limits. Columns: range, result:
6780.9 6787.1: 9.137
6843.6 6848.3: 8.732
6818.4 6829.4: 8.866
